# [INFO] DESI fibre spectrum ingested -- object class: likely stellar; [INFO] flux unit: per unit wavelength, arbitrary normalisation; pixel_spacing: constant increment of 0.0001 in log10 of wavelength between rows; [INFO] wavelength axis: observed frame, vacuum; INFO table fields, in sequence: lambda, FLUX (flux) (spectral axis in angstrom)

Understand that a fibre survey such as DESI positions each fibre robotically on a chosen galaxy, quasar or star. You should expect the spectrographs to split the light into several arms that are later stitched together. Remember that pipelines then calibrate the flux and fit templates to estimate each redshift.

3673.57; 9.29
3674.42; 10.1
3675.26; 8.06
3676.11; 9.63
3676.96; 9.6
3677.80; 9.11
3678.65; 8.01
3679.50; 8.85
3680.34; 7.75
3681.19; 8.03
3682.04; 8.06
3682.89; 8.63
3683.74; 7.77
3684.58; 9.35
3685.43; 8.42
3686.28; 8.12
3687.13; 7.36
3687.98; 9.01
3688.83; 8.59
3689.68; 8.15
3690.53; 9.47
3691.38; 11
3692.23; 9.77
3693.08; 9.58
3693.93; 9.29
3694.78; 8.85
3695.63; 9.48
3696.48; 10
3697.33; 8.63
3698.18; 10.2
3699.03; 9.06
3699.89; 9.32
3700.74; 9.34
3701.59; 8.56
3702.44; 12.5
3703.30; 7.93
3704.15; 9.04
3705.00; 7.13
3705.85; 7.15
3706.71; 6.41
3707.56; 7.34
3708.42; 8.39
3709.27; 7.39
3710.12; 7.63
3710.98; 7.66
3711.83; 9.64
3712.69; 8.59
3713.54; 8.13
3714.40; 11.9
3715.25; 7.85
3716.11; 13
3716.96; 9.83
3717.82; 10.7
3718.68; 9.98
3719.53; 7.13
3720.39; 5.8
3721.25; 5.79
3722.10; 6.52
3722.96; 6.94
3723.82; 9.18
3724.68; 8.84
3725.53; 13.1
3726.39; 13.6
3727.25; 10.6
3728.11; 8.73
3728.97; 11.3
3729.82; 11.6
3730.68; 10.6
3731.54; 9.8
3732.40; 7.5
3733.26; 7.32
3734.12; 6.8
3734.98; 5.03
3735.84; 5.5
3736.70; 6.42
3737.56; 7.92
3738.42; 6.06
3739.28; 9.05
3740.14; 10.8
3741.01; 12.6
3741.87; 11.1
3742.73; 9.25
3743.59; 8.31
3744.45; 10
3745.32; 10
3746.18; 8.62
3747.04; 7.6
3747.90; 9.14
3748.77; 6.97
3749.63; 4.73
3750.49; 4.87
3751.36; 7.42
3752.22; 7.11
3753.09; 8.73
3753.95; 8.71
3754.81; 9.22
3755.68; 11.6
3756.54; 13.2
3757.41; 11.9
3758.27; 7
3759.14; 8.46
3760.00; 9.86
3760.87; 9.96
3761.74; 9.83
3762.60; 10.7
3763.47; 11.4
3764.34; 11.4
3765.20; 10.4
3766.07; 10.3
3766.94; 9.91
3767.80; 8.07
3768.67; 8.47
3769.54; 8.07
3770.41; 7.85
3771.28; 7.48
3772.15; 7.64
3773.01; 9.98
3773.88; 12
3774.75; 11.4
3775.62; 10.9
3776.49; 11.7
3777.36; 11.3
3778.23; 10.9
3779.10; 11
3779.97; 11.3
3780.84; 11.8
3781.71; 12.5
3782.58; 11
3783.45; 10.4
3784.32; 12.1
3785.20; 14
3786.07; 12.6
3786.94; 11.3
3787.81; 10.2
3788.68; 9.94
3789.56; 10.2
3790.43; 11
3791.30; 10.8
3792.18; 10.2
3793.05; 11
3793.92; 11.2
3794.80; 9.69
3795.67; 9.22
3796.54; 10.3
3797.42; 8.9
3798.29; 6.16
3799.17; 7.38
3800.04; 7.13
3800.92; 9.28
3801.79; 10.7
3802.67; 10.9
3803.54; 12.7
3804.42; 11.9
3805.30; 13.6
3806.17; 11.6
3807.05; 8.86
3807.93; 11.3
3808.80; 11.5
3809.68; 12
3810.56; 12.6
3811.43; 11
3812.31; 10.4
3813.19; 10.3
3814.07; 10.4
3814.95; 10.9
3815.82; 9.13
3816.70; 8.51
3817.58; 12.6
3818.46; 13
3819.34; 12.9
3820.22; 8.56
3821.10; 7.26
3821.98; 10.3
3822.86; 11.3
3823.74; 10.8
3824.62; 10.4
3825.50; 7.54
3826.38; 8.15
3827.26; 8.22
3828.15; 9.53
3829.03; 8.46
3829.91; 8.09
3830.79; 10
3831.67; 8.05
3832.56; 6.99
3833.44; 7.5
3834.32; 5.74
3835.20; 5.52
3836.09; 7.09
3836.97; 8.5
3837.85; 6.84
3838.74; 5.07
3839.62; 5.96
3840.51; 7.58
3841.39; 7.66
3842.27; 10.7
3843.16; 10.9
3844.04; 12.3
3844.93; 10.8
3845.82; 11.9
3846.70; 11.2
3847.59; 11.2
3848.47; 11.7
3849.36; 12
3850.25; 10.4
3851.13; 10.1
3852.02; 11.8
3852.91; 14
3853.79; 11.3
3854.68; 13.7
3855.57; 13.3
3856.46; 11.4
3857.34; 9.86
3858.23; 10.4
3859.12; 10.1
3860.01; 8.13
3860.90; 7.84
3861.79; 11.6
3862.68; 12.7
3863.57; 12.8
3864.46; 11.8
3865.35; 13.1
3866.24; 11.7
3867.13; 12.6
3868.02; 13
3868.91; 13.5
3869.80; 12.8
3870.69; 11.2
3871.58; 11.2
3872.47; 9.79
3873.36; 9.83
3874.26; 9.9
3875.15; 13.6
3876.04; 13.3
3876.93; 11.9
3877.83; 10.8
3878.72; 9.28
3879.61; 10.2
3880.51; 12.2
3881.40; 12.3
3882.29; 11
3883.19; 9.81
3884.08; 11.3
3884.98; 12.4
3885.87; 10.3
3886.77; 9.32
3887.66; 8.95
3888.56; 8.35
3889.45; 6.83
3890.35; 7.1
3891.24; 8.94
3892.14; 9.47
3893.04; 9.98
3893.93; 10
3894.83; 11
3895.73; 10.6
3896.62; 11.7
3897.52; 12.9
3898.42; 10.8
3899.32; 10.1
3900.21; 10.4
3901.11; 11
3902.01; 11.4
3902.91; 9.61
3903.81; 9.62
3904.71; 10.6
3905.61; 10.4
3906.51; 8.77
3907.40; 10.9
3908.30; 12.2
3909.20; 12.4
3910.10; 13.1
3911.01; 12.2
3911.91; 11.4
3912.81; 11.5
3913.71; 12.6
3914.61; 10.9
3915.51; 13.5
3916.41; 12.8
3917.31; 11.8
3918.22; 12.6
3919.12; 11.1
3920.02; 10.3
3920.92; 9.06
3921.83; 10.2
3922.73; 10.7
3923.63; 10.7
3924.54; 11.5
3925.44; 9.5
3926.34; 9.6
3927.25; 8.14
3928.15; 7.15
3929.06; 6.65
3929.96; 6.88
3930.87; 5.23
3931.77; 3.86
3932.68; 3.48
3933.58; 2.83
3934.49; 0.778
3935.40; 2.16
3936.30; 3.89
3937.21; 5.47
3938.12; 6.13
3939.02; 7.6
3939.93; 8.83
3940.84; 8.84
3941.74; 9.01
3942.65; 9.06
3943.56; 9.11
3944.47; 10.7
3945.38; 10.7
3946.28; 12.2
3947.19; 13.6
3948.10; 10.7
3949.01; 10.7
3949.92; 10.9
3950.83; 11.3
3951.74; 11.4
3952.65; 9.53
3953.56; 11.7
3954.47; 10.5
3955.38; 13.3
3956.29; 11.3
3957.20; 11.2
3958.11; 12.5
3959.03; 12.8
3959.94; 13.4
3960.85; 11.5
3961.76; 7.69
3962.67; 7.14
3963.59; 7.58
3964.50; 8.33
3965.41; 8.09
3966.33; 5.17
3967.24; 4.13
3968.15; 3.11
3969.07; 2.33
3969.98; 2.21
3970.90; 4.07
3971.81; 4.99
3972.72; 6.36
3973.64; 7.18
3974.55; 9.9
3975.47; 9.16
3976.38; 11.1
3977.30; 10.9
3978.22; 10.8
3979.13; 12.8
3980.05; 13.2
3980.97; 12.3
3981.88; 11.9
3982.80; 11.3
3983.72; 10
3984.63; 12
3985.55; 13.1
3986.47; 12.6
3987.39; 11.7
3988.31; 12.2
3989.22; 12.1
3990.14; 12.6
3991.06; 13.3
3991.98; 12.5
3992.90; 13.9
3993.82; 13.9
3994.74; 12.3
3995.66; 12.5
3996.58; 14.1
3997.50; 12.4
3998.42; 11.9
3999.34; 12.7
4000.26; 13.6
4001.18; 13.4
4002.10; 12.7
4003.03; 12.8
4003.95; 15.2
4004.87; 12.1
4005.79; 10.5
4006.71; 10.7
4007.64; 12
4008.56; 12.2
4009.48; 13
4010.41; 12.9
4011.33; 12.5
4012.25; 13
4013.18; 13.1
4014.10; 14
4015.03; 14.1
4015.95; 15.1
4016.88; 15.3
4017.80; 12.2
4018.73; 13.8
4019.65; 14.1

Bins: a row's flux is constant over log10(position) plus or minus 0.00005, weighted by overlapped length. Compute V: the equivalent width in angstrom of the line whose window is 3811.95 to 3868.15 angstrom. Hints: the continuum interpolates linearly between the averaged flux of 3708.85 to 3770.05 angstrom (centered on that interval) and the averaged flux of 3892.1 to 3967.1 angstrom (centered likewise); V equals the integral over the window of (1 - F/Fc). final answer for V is -4.0 angstrom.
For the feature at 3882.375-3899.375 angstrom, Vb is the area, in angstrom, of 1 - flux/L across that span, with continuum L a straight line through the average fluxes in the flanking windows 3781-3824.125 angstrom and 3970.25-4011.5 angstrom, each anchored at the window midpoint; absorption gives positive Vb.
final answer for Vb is 1.68 angstrom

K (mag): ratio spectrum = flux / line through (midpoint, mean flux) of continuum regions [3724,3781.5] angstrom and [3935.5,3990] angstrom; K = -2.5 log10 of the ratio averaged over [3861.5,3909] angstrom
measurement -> -0.15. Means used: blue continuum 9.42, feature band 10.9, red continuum 9.52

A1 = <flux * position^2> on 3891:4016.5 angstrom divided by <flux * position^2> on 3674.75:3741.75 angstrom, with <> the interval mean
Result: 1.33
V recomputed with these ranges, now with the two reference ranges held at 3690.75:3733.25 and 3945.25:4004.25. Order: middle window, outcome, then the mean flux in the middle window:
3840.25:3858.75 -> -2.31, 11.2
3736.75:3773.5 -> 1.26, 9.07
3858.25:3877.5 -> -2.80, 11.5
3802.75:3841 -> 1.01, 9.51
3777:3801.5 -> -2.23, 10.5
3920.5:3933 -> 2.76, 8.09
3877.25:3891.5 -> 0.24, 9.97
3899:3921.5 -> -1.99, 11.2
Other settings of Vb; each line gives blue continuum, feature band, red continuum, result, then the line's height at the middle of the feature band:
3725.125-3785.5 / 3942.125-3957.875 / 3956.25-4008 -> -0.9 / 10.4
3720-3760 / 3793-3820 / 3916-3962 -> -4.9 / 8.92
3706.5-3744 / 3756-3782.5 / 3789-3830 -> -2.0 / 9.53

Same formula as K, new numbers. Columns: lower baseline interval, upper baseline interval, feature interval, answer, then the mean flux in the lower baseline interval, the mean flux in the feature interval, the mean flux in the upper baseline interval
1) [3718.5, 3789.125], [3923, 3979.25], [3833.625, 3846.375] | 0.08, 9.47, 8.34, 8.36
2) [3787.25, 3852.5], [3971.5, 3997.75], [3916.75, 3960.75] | 0.20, 9.81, 9.21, 11.5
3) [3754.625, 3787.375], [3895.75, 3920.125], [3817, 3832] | 0.12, 10.5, 9.71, 11.4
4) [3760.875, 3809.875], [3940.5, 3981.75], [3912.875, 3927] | -0.15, 10.4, 11.1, 9.45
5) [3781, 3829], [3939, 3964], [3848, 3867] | -0.09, 10.5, 11.4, 10.6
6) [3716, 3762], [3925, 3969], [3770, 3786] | -0.23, 8.89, 10.9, 8.39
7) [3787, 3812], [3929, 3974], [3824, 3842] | 0.27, 10.4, 7.71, 7.98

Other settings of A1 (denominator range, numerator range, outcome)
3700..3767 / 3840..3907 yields 1.30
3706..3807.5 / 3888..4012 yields 1.18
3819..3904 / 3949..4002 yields 1.08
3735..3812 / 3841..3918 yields 1.18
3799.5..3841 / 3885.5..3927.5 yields 1.17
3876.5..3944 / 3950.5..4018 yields 1.21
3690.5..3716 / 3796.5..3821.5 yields 1.23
